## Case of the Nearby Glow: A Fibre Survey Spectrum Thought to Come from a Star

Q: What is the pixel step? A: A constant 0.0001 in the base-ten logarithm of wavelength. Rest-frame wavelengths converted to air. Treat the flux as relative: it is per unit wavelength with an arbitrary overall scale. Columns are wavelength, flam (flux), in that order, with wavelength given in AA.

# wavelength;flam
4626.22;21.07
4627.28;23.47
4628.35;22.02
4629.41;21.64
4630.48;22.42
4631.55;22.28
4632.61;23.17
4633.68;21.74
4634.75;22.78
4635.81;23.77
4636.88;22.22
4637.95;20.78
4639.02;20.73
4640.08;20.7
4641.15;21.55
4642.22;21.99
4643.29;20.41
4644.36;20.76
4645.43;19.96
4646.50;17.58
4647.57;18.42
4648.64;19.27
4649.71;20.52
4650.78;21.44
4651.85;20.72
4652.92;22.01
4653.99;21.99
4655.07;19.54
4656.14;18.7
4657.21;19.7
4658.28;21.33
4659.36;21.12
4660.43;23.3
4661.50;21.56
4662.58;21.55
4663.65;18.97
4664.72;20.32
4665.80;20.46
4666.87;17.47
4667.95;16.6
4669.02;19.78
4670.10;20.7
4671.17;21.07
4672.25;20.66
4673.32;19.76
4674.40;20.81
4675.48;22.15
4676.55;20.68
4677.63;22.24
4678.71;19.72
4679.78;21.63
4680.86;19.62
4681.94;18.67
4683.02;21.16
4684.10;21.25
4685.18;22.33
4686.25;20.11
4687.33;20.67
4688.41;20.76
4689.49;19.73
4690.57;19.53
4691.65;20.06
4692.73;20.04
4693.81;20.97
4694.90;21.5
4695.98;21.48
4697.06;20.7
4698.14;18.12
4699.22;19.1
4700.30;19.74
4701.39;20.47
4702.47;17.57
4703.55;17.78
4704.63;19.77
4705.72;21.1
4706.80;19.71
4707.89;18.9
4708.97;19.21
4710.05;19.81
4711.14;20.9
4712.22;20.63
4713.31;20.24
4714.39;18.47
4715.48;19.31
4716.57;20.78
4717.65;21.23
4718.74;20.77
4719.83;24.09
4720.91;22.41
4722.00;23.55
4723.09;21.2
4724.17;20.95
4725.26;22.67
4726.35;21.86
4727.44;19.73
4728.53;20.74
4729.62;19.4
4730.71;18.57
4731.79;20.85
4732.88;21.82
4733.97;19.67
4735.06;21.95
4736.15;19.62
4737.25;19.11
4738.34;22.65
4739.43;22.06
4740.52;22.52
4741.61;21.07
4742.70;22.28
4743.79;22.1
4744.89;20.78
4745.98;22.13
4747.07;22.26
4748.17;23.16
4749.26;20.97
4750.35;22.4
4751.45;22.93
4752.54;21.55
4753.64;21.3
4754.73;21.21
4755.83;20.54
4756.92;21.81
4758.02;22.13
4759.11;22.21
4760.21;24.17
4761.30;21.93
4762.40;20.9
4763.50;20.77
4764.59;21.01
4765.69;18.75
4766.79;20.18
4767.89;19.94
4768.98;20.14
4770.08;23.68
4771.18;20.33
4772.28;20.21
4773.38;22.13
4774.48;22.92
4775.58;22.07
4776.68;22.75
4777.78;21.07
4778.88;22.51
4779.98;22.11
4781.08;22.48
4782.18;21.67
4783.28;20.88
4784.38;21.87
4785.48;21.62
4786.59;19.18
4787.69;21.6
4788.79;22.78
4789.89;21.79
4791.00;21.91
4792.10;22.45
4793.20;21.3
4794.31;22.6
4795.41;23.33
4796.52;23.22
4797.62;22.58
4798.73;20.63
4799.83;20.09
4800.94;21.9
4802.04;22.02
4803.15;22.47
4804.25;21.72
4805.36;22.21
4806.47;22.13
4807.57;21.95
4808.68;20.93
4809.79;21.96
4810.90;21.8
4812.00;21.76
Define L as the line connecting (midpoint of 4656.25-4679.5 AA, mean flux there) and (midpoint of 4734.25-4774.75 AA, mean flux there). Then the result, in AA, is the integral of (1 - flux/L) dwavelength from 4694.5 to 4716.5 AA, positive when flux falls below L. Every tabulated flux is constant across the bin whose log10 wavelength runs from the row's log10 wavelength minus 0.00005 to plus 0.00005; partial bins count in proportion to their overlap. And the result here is 1.23 AA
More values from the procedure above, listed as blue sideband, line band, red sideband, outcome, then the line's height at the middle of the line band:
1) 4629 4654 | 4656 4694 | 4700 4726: 0.8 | 20.9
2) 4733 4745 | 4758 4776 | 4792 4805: 0.2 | 21.6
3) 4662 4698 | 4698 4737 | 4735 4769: 1.1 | 20.9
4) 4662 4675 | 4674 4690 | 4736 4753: -0.5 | 20.2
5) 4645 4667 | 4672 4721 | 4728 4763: 1.2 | 20.8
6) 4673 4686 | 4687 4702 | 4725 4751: 0.5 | 20.9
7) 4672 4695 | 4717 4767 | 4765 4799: -0.5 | 21.2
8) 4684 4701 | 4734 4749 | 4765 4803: -0.4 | 21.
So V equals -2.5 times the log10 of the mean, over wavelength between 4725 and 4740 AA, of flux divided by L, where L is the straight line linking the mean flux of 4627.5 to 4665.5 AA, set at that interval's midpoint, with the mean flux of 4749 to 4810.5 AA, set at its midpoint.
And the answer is 0.04 mag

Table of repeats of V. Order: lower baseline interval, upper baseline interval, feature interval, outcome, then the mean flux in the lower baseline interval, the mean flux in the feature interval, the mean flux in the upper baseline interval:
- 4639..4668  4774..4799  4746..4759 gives -0.02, 20.4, 21.9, 22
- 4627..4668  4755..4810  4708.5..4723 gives 0.02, 20.9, 20.9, 21.7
